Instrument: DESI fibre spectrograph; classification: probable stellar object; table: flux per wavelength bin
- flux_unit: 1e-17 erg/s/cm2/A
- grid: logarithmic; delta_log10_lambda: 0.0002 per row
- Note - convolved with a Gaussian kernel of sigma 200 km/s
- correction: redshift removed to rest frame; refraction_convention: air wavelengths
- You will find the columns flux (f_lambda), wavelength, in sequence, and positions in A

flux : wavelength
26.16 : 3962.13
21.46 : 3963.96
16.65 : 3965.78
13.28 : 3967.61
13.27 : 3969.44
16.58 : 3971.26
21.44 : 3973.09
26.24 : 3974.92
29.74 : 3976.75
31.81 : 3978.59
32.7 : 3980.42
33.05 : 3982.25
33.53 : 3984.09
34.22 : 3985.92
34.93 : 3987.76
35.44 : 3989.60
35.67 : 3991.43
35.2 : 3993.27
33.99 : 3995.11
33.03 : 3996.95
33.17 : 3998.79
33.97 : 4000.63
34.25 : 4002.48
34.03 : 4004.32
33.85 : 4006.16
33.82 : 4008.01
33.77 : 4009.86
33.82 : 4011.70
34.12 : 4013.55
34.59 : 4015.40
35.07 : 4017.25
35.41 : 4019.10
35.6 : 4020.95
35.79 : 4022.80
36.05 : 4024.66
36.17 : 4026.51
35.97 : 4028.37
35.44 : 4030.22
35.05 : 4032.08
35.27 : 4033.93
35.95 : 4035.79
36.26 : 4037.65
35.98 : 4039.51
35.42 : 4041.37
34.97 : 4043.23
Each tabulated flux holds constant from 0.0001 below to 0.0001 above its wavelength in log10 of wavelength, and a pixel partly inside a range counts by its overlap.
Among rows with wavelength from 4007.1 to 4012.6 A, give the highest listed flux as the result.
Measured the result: 33.82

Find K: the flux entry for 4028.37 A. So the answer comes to 35.97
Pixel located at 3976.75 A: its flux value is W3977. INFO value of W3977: 29.74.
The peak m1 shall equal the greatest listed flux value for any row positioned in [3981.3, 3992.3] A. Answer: 35.67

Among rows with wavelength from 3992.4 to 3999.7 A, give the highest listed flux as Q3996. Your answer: 35.2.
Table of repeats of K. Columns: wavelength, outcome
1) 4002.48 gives 34.25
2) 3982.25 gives 33.05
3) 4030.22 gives 35.44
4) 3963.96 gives 21.46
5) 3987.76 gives 34.93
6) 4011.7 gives 33.82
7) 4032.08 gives 35.05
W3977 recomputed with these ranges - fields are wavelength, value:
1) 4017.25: 35.07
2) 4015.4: 34.59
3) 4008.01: 33.82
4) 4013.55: 34.12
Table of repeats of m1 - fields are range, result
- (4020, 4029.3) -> 36.17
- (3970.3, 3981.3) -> 32.7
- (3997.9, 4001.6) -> 33.97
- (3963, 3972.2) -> 21.46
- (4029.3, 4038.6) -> 36.26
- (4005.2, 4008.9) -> 33.85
